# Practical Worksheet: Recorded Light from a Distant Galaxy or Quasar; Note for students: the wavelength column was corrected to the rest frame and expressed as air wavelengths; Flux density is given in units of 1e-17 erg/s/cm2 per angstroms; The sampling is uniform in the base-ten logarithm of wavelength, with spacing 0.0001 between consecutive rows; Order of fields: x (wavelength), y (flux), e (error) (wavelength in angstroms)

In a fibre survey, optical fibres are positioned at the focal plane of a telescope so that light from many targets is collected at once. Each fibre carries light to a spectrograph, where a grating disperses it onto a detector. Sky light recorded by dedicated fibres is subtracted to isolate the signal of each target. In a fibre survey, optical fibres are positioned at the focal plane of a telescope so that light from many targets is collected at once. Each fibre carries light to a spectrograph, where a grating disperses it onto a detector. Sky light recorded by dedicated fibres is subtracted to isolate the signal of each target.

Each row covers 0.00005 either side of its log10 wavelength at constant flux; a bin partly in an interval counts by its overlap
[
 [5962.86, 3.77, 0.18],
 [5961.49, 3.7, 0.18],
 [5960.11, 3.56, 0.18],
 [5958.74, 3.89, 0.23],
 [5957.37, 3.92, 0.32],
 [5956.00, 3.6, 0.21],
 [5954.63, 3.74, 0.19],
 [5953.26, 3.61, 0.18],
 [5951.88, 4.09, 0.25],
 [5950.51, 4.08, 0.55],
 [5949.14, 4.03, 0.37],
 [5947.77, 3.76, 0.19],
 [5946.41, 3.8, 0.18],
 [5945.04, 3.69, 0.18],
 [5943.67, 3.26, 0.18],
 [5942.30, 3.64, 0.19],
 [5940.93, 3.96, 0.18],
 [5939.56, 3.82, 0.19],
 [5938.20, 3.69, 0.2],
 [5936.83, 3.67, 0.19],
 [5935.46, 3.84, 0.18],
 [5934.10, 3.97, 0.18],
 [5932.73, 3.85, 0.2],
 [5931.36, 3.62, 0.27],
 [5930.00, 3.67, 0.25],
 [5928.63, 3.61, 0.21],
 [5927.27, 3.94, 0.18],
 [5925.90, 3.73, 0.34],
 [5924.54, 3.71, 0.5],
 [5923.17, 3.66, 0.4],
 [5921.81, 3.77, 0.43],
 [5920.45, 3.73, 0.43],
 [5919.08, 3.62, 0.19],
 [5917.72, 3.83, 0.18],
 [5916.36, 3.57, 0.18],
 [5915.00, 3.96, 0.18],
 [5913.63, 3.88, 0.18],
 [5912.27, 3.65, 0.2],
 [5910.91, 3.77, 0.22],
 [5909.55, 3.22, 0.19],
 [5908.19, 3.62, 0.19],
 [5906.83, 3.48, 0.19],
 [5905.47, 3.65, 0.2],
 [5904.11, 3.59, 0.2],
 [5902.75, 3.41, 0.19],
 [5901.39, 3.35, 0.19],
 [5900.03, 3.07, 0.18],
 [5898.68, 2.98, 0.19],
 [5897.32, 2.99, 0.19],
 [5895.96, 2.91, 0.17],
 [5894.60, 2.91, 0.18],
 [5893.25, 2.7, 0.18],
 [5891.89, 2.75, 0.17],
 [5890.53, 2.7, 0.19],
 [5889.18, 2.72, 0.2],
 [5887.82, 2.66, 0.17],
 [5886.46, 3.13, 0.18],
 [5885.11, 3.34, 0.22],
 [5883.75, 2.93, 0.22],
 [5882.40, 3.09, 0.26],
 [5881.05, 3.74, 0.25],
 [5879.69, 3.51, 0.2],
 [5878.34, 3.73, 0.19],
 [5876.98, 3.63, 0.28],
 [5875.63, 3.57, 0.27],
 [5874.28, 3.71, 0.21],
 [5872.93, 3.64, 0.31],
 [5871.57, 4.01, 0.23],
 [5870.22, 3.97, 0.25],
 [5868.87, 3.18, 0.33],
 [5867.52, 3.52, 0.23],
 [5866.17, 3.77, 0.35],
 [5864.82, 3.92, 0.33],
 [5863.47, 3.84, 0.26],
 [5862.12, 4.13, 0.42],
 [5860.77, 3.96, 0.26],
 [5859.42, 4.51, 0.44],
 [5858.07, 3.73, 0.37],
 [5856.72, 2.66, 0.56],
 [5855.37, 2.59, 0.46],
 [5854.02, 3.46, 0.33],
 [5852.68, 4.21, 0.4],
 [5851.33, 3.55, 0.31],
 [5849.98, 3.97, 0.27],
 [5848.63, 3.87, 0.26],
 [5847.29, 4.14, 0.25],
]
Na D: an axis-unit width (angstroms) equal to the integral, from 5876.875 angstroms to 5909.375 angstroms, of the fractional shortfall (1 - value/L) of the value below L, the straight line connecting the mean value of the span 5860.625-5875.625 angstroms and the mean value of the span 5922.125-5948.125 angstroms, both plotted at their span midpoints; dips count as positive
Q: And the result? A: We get 5.0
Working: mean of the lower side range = 3.77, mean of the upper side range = 3.73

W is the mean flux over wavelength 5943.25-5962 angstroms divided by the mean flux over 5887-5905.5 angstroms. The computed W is 1.26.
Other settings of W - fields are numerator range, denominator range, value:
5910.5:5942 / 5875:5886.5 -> 1.10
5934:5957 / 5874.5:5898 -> 1.21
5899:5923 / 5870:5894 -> 1.09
